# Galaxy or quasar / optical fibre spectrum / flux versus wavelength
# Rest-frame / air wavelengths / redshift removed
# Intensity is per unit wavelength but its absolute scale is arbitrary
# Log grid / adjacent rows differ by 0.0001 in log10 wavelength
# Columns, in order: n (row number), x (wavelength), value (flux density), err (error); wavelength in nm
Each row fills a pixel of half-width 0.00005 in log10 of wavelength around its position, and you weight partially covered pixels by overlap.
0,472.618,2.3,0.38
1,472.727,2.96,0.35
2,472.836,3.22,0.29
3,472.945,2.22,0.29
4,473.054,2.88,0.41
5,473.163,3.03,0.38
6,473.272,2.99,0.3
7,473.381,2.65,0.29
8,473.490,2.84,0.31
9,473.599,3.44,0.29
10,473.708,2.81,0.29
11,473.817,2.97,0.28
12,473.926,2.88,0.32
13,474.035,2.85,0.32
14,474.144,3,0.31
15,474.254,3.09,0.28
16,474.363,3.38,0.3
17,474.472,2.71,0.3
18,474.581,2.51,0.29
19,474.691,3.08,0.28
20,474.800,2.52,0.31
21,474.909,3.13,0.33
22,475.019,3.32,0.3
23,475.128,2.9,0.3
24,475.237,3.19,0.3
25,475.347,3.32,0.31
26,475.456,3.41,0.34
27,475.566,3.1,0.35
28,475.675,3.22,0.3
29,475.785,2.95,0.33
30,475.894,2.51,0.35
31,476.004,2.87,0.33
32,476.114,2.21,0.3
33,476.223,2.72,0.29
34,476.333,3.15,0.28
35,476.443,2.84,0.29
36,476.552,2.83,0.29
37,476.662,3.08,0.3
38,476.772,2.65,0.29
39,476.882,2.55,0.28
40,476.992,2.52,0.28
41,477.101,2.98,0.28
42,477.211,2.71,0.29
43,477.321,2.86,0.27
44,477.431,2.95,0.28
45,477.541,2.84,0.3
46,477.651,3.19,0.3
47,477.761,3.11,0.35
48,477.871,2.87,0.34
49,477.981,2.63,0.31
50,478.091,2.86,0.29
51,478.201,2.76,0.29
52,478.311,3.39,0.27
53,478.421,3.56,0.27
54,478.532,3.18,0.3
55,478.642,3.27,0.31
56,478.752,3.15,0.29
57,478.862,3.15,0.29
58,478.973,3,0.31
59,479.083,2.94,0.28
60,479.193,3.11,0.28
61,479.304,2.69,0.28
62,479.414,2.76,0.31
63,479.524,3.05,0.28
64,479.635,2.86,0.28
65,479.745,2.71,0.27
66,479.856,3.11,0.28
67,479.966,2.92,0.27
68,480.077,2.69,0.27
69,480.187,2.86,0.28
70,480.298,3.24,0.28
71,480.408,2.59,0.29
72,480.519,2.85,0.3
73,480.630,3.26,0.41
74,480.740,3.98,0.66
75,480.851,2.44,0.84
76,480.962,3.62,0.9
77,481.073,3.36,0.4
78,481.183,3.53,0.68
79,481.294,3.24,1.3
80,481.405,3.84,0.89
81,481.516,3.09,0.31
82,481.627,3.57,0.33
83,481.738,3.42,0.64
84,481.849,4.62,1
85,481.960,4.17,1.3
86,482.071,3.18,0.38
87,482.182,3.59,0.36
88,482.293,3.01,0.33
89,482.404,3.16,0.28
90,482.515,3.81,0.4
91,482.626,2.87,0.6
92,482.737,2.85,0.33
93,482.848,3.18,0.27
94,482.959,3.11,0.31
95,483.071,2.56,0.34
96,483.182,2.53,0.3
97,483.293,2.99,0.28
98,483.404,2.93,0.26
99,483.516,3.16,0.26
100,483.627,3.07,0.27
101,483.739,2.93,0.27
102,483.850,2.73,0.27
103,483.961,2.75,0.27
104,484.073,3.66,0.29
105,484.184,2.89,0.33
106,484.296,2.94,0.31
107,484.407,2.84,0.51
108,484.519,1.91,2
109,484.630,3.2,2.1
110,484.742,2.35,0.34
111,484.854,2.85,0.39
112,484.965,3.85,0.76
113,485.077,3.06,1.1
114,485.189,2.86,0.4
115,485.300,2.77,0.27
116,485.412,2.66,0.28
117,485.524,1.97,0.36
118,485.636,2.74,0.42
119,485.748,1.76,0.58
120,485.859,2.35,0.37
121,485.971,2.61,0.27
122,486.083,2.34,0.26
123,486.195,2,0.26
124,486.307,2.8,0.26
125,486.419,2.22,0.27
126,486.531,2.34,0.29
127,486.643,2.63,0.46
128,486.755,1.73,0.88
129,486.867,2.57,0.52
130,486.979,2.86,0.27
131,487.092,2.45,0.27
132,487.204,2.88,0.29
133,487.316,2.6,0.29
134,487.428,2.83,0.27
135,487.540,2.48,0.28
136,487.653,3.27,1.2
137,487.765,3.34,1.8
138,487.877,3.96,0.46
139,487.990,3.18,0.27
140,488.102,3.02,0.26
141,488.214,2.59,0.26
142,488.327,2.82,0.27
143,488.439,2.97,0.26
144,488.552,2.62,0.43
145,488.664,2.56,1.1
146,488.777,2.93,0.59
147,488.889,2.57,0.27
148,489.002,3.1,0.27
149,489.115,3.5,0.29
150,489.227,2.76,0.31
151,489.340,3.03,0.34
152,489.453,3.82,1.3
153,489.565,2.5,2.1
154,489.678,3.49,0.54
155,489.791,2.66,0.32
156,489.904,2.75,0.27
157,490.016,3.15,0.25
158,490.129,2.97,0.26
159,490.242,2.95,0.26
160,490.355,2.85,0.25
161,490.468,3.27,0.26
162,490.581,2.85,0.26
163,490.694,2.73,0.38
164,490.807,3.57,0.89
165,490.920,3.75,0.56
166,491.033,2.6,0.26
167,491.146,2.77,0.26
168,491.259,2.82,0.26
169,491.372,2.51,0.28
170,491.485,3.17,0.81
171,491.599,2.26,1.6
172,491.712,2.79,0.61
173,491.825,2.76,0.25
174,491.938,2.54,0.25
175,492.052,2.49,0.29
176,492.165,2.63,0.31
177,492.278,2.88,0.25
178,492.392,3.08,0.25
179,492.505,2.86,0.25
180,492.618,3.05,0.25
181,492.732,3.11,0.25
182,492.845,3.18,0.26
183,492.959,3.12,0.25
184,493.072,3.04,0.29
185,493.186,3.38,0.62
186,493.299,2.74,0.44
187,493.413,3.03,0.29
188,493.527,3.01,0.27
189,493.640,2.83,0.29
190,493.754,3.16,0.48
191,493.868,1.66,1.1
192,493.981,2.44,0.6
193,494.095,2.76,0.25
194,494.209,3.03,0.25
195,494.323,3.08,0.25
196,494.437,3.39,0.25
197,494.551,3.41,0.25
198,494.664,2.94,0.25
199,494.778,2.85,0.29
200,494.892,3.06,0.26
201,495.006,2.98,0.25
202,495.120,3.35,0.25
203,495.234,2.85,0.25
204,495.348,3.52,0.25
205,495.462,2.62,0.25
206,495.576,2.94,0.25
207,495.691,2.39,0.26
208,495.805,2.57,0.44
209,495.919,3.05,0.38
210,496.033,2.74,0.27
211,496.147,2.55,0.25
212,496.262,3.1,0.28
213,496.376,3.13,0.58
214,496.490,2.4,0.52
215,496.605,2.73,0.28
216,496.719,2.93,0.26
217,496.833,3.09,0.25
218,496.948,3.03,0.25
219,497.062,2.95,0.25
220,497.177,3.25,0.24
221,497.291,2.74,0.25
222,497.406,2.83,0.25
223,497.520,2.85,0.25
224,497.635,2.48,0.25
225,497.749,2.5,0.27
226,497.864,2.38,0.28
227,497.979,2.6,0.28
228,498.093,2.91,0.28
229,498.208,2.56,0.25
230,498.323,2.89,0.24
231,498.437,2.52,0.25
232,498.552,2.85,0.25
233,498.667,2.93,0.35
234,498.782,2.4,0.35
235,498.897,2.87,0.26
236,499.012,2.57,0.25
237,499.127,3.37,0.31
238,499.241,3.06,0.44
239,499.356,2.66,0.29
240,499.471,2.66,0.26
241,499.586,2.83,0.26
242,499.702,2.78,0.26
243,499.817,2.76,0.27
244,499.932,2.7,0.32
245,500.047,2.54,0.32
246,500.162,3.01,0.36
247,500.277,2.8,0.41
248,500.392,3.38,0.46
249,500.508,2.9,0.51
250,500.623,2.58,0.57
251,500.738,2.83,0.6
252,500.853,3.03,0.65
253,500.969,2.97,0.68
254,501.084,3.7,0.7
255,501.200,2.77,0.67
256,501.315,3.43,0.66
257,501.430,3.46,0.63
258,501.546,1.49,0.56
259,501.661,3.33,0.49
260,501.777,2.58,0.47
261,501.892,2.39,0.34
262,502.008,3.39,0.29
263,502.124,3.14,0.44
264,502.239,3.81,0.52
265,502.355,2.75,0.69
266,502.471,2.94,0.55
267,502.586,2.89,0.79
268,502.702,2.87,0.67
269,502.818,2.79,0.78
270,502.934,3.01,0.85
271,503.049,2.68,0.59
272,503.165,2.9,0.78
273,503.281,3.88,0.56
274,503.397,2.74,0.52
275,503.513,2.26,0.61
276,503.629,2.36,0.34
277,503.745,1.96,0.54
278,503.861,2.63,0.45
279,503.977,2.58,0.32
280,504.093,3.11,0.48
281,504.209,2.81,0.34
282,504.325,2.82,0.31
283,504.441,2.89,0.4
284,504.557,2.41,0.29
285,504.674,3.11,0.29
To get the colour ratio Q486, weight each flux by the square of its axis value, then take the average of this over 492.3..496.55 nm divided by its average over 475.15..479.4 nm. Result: 1.06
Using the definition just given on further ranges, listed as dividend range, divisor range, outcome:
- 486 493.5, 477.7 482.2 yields 0.94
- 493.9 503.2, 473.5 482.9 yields 1.02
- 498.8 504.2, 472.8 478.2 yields 1.10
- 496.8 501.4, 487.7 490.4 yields 0.99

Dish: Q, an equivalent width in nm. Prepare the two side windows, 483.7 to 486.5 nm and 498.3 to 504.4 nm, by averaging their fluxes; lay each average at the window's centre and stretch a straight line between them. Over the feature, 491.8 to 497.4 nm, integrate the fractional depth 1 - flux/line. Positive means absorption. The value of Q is -0.25 nm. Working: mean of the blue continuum 2.68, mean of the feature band 2.91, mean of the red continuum 2.86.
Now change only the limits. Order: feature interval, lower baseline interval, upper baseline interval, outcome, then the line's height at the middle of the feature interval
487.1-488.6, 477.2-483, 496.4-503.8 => 0.04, 3.03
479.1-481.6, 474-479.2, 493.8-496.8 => -0.12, 2.94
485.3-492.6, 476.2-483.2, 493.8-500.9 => 0.40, 2.95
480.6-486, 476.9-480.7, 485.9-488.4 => -0.44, 2.82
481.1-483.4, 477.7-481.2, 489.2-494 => -0.23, 3.01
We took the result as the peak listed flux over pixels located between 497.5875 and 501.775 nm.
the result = 3.7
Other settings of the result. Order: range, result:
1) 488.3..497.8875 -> 3.82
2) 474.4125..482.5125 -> 4.62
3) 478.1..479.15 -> 3.56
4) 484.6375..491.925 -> 3.96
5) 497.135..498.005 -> 3.25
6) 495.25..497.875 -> 3.52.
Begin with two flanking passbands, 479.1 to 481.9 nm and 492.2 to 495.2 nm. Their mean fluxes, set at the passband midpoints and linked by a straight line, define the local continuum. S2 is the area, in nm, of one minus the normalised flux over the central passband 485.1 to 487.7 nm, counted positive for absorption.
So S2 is 0.48 nm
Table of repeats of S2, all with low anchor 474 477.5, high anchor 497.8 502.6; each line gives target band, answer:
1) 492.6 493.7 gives -0.07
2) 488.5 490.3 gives -0.05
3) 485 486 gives 0.12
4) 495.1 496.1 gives 0.00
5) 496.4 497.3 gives -0.01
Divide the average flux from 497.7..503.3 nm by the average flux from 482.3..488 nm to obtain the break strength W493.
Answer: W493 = 1.03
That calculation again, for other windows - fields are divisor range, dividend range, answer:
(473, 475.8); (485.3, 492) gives 0.93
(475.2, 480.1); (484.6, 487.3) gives 0.87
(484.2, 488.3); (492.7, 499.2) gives 1.07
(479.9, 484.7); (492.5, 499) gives 0.91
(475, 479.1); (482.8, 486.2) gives 0.93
